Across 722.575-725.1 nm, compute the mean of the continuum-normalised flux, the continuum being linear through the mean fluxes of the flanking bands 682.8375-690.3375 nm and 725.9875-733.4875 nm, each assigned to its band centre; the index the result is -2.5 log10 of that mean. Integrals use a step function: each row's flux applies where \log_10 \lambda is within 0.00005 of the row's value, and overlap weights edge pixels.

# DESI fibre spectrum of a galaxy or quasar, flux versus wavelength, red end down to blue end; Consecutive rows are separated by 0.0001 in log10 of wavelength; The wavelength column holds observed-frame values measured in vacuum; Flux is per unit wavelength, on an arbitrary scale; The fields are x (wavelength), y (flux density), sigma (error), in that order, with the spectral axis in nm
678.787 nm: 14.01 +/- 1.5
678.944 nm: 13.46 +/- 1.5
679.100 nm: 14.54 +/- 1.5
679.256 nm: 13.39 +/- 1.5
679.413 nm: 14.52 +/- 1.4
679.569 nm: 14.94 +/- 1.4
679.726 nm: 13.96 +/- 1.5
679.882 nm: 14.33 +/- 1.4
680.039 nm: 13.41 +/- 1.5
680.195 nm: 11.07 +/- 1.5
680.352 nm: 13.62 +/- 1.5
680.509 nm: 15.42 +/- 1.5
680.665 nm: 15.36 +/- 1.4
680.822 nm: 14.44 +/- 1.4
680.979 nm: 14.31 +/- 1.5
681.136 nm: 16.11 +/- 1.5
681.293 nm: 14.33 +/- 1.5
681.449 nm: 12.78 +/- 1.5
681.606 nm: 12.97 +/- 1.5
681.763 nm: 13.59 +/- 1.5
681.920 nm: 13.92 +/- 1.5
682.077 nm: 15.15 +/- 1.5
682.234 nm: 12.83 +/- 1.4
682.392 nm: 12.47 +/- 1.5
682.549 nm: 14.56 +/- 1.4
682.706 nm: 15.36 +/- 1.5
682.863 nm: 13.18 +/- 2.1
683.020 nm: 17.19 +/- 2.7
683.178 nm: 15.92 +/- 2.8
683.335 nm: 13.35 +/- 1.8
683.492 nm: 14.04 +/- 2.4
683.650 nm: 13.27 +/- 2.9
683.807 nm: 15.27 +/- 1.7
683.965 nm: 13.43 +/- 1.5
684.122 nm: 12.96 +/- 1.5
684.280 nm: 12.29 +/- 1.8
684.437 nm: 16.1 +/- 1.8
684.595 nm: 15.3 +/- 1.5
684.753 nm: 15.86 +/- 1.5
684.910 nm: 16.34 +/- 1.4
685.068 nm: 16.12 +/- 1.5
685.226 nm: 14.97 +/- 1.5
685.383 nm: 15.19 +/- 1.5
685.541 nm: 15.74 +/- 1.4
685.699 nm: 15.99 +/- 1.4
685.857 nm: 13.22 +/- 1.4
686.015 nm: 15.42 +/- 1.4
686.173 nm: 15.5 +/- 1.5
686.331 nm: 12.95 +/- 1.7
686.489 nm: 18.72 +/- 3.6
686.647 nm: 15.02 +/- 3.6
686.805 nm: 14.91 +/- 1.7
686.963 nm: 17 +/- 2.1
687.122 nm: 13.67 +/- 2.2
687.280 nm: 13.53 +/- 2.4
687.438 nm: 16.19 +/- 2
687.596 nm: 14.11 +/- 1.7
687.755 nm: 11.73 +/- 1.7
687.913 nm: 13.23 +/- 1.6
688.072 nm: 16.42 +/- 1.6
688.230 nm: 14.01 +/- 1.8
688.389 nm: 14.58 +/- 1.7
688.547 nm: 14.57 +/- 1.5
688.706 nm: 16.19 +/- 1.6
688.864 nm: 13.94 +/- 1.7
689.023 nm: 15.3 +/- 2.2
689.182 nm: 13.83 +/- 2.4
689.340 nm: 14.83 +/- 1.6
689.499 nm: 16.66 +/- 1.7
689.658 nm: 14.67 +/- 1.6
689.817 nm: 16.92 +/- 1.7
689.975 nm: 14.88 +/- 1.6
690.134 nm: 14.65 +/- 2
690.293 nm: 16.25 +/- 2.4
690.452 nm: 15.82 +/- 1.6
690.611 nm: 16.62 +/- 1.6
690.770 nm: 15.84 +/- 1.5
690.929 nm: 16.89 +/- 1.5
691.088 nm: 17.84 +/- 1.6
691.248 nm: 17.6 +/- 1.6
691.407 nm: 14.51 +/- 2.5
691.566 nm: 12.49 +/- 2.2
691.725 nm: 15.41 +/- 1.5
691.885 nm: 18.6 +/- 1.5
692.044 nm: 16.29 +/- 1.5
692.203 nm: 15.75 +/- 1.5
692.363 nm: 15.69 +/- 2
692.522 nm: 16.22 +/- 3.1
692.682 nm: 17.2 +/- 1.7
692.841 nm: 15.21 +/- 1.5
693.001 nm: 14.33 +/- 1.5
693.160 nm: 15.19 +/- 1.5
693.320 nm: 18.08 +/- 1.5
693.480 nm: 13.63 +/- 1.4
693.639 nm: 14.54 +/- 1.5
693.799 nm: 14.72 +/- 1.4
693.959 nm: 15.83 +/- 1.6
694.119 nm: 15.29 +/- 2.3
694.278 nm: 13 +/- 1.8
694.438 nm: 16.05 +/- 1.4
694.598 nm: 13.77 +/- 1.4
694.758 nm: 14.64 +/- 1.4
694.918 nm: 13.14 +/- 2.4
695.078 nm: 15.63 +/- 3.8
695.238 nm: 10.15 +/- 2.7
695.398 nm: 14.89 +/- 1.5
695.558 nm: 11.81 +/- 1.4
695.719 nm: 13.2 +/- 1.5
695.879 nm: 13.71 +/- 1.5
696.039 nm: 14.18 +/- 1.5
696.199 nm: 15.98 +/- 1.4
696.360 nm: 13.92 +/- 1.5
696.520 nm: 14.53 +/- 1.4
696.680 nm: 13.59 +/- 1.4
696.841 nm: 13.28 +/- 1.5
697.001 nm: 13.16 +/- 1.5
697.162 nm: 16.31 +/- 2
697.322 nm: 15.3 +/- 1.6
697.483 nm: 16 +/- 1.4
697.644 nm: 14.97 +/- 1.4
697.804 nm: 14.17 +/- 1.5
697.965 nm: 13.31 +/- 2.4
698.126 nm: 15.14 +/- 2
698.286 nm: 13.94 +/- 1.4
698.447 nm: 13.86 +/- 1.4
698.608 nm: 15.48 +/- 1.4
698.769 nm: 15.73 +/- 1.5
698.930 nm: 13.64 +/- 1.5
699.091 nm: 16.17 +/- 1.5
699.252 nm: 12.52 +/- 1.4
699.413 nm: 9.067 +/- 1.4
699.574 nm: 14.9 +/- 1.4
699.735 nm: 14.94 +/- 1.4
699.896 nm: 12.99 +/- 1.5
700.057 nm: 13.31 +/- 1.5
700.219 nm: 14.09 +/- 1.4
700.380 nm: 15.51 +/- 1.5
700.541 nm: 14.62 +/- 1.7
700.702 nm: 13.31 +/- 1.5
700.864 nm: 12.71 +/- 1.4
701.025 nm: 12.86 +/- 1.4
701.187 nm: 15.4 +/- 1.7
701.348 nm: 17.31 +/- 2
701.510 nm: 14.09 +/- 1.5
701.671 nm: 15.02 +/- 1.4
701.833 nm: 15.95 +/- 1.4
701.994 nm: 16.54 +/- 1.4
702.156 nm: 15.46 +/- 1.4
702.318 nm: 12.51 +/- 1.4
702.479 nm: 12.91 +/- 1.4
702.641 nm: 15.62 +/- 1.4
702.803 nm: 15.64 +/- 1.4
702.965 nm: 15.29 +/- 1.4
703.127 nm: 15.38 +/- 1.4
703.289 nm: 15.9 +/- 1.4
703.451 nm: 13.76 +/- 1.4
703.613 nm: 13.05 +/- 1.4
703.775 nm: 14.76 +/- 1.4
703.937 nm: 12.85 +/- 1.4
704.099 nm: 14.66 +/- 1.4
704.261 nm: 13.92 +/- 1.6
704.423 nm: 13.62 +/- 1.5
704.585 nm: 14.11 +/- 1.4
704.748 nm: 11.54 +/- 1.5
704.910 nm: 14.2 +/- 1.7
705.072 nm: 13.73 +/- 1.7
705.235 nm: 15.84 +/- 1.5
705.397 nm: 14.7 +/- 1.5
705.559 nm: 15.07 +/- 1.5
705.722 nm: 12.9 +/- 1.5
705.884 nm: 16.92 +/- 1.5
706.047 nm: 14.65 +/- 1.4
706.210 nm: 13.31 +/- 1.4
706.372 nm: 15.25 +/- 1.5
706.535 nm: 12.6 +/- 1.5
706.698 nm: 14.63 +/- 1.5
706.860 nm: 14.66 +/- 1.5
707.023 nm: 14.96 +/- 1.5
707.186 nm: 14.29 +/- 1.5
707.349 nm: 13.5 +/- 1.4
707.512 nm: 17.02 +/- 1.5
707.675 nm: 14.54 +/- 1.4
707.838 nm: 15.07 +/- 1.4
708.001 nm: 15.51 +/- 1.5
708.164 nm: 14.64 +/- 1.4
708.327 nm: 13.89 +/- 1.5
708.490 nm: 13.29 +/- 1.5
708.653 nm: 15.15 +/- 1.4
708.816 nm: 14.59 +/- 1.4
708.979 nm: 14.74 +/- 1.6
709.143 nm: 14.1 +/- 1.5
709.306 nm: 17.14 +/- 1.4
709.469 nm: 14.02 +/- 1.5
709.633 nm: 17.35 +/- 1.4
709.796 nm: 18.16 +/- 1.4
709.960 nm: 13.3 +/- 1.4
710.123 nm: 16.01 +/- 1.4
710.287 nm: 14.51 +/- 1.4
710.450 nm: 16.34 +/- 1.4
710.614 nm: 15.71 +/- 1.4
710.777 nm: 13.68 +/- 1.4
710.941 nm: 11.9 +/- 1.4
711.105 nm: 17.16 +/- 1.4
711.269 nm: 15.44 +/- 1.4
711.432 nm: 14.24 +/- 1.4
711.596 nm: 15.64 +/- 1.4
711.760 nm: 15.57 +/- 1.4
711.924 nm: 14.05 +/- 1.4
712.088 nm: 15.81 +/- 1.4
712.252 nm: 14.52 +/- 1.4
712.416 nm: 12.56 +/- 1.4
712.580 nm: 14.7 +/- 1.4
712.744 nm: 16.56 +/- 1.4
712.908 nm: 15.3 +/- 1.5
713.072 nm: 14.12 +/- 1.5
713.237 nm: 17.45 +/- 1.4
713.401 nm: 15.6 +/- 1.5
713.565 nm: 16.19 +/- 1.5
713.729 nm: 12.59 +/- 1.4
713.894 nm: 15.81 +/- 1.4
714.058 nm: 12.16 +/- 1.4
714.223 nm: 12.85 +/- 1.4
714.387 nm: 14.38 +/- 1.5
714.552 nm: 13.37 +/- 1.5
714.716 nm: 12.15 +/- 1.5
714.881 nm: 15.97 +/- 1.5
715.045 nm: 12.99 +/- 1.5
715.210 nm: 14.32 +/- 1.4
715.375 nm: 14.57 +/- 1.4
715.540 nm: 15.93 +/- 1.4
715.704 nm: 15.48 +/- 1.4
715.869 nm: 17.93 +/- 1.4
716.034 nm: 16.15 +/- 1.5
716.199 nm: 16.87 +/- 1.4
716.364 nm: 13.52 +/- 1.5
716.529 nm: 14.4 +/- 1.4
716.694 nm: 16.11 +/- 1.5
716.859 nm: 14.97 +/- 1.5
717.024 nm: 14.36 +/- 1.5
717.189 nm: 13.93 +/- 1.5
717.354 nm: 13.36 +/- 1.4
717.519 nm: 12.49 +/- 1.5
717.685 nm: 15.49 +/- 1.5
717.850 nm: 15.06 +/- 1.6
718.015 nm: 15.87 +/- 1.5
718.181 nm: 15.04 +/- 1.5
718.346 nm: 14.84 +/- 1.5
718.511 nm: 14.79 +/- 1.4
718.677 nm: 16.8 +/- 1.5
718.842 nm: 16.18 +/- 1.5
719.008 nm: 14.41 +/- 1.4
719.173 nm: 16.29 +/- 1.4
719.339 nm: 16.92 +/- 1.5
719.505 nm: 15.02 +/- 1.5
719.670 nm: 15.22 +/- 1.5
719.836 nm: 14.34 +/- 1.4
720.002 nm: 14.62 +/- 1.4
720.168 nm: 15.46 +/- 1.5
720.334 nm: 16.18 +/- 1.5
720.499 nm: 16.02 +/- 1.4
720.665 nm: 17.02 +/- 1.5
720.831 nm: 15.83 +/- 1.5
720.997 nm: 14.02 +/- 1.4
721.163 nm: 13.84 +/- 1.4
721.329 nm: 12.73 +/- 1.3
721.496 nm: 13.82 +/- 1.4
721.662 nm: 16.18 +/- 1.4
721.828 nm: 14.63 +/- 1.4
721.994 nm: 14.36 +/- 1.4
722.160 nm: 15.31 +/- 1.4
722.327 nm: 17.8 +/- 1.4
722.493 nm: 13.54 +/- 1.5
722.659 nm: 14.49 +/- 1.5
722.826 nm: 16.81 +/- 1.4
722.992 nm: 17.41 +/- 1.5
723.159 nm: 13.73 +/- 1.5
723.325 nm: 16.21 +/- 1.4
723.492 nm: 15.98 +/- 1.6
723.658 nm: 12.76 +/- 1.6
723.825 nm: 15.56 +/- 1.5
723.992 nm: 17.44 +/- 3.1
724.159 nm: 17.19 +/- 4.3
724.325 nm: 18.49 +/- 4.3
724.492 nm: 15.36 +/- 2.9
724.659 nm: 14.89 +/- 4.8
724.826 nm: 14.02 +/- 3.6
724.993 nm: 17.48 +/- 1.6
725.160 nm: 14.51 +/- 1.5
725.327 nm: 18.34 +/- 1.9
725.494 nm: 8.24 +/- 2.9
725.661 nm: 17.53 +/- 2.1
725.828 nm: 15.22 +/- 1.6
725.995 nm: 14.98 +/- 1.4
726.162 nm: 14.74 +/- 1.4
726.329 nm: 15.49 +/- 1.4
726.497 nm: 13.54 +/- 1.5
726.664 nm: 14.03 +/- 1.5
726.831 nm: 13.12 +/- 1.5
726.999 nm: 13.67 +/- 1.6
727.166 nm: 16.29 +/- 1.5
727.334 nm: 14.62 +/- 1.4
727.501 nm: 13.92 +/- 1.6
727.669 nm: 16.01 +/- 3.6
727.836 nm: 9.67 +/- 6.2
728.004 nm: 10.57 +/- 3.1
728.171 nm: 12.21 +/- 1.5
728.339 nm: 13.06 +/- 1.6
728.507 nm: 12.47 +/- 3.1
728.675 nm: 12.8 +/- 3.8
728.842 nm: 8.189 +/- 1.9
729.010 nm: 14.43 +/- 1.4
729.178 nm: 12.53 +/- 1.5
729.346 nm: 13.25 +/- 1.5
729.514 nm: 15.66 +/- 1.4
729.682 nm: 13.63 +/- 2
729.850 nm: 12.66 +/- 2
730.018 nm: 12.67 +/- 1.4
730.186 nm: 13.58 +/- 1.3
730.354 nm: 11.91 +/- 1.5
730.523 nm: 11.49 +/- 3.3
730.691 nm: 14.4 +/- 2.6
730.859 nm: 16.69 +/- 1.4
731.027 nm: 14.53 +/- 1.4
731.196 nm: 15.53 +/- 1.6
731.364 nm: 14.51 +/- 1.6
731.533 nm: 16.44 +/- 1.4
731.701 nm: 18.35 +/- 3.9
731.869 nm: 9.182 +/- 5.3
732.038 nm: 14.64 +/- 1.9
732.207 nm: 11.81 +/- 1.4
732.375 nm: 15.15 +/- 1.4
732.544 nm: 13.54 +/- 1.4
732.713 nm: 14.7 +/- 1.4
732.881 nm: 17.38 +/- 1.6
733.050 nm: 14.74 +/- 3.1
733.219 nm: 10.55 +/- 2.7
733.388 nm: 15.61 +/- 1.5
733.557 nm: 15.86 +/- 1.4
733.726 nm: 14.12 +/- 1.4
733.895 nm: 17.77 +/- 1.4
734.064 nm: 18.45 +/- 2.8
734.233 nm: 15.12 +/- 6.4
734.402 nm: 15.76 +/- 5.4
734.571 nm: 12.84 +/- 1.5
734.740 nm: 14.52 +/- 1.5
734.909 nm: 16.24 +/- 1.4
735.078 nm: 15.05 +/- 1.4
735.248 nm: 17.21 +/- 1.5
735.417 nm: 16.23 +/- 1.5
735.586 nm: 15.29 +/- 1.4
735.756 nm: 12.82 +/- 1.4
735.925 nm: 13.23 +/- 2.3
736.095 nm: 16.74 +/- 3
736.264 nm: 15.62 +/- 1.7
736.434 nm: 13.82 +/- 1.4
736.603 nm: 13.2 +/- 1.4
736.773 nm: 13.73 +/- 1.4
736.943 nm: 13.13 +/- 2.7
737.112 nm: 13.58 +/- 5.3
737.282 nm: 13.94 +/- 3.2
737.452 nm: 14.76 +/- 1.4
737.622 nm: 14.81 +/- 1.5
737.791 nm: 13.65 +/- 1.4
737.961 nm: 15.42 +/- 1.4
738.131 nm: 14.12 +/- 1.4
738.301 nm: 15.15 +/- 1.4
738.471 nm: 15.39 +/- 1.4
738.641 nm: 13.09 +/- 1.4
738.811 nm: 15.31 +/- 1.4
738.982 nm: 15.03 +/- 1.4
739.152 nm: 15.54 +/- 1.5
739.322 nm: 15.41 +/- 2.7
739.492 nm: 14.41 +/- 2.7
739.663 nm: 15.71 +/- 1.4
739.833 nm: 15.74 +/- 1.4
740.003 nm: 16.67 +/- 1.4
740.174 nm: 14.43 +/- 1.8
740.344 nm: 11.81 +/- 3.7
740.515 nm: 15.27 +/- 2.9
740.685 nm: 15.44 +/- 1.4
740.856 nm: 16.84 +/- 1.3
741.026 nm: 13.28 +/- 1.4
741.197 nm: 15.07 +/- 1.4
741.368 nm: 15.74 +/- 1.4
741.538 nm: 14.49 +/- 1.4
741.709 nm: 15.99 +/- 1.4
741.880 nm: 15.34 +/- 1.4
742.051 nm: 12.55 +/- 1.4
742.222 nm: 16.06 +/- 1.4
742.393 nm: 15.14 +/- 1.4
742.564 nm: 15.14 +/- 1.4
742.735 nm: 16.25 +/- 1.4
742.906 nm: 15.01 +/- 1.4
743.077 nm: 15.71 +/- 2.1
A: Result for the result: -0.14 mag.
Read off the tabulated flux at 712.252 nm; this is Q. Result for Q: 14.52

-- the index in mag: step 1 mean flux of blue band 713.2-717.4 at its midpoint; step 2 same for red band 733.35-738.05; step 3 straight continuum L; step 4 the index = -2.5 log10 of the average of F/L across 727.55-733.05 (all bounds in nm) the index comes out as 0.10 mag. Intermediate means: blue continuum 14.7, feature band 13.6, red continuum 14.9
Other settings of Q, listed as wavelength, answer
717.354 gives 13.36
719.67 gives 15.22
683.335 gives 13.35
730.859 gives 16.69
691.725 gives 15.41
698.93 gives 13.64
